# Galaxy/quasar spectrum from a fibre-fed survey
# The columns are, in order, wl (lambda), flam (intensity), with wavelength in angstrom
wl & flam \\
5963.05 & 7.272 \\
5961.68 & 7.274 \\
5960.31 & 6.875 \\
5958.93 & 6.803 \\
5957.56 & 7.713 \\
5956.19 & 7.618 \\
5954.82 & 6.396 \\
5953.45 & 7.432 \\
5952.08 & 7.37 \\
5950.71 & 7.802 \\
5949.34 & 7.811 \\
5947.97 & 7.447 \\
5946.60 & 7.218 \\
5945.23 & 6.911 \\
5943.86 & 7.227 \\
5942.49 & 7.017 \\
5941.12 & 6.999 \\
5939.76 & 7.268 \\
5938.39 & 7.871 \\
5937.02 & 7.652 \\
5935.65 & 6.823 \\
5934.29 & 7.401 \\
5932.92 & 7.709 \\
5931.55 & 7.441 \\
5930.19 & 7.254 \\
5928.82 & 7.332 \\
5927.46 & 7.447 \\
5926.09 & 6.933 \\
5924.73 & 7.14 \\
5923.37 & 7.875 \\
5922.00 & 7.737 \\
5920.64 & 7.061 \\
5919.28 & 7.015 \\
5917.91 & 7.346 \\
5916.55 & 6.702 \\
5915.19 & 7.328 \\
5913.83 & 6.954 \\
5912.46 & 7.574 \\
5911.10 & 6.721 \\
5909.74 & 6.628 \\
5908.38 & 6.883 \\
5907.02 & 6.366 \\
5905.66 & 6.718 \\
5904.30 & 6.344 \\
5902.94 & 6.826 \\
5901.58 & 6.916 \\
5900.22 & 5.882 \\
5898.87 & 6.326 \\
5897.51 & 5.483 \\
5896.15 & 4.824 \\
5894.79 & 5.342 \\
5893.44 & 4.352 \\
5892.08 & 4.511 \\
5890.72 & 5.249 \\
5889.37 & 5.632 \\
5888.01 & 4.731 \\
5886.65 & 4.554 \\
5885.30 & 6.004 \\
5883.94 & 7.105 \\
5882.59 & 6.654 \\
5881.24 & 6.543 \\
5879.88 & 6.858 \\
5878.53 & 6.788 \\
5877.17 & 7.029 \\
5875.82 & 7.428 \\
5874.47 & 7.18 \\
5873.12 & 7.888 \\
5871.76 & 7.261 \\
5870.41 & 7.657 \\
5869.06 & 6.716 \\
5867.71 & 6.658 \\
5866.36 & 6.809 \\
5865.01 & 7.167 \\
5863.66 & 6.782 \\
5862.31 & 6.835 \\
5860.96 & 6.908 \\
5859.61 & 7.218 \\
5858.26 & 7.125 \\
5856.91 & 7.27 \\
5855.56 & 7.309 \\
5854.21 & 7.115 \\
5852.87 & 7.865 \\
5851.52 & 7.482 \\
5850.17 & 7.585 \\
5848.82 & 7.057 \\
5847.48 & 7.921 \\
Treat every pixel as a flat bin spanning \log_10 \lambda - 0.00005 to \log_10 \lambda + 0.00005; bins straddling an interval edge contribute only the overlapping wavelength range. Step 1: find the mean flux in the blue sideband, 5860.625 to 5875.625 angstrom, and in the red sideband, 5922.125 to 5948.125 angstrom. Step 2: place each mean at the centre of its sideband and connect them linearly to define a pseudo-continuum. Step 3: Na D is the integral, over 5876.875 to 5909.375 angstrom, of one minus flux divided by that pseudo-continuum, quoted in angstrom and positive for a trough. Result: 5.4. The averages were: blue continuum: 7.1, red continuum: 7.32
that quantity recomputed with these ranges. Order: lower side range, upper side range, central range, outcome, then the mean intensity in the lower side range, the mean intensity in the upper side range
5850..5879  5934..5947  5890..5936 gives 3.5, 7.18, 7.23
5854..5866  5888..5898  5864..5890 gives -2.8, 7.07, 5.02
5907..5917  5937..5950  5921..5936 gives -0.5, 6.93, 7.32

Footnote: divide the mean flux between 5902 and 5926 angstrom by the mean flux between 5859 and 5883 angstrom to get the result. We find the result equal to 1.00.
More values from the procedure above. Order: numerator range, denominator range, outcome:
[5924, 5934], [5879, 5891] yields 1.23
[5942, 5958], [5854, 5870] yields 1.05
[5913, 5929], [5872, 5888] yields 1.09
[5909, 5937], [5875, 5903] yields 1.22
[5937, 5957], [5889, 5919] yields 1.17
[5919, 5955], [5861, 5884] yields 1.05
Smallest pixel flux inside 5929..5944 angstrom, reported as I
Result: 6.823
